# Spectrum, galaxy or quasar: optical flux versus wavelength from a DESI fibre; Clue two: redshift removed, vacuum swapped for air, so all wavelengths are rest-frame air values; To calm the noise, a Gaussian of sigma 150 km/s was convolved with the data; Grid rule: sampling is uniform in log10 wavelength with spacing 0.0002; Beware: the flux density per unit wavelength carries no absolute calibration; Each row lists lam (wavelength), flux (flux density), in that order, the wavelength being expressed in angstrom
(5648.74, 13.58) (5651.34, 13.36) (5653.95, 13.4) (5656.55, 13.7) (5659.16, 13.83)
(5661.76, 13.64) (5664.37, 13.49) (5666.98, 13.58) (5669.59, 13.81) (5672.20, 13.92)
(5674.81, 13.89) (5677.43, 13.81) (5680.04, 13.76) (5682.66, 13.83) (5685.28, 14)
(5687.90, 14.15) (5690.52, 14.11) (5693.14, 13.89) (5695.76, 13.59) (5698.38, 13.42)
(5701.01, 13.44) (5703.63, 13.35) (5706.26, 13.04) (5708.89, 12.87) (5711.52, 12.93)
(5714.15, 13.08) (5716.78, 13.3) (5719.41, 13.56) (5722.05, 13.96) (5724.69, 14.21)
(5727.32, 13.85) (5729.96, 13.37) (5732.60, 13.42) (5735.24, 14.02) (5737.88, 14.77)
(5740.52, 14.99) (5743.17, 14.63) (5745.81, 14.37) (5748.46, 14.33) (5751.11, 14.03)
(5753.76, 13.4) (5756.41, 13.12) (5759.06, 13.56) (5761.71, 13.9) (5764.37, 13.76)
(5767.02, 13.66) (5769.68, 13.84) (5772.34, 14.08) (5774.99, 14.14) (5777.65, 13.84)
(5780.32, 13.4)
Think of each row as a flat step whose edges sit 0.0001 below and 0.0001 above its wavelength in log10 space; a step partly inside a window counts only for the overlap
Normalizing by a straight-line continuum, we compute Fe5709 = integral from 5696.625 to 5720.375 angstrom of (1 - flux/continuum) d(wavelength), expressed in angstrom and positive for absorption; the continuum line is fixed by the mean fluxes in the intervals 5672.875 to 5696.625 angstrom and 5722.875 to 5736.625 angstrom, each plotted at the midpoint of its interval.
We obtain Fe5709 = 1.1 angstrom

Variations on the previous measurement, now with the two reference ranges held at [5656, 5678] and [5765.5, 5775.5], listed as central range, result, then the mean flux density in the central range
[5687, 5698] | -0.1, 13.9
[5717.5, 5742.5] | -0.3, 14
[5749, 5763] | 0.3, 13.6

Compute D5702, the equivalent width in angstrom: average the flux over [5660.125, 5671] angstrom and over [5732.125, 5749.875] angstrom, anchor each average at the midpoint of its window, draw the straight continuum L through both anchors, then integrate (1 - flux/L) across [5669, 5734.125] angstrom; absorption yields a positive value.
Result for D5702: 1.8 angstrom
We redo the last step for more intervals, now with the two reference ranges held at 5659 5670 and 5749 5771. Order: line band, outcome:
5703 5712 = 0.41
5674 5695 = -0.41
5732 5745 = -0.71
